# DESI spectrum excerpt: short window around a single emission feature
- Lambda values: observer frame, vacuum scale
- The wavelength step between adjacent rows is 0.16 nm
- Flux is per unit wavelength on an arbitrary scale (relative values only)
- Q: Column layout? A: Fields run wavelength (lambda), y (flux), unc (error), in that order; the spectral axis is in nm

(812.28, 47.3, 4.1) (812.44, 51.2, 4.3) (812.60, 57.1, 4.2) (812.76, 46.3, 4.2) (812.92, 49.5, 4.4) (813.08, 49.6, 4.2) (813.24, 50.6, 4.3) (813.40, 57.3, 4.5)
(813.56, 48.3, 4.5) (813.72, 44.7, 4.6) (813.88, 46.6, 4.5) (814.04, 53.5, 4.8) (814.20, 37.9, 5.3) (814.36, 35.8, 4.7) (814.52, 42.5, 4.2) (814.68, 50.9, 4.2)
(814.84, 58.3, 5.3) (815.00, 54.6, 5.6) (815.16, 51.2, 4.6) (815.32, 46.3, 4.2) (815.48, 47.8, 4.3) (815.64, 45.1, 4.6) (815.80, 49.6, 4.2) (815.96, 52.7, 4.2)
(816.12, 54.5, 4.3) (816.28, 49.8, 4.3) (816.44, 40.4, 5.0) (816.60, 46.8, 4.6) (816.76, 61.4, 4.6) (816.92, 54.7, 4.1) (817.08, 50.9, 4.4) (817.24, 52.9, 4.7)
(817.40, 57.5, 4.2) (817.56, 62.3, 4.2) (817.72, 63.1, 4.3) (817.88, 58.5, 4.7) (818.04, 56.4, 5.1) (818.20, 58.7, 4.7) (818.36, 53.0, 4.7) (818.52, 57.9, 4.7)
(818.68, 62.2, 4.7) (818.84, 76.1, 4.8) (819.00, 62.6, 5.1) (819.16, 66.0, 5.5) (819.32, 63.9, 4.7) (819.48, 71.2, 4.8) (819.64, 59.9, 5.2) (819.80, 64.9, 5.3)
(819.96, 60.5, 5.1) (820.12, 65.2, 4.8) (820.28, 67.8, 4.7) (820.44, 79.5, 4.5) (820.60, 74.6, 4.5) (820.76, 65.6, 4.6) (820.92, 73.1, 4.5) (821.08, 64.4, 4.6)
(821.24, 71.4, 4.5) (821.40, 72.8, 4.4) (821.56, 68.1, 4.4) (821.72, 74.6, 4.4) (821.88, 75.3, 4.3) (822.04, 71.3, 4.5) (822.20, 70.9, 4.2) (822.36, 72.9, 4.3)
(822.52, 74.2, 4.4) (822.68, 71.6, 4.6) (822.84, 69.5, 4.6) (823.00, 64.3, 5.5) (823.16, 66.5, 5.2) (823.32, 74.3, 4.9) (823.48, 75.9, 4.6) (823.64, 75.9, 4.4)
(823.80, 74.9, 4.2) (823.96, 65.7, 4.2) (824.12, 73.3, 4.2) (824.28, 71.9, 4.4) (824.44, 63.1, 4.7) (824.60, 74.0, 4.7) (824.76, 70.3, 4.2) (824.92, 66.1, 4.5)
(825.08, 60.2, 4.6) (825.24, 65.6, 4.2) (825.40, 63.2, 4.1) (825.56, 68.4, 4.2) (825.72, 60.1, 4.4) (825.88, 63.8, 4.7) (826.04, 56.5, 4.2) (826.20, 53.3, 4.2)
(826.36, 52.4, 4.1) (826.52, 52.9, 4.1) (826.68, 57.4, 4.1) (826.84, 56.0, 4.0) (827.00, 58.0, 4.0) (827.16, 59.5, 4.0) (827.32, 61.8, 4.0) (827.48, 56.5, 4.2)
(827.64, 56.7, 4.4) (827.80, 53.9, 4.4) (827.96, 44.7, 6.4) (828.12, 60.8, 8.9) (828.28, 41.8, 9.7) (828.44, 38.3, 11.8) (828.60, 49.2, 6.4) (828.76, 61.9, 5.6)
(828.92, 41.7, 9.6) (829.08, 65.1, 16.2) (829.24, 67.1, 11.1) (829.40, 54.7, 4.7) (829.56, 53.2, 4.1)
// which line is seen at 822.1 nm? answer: Mg II 2798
